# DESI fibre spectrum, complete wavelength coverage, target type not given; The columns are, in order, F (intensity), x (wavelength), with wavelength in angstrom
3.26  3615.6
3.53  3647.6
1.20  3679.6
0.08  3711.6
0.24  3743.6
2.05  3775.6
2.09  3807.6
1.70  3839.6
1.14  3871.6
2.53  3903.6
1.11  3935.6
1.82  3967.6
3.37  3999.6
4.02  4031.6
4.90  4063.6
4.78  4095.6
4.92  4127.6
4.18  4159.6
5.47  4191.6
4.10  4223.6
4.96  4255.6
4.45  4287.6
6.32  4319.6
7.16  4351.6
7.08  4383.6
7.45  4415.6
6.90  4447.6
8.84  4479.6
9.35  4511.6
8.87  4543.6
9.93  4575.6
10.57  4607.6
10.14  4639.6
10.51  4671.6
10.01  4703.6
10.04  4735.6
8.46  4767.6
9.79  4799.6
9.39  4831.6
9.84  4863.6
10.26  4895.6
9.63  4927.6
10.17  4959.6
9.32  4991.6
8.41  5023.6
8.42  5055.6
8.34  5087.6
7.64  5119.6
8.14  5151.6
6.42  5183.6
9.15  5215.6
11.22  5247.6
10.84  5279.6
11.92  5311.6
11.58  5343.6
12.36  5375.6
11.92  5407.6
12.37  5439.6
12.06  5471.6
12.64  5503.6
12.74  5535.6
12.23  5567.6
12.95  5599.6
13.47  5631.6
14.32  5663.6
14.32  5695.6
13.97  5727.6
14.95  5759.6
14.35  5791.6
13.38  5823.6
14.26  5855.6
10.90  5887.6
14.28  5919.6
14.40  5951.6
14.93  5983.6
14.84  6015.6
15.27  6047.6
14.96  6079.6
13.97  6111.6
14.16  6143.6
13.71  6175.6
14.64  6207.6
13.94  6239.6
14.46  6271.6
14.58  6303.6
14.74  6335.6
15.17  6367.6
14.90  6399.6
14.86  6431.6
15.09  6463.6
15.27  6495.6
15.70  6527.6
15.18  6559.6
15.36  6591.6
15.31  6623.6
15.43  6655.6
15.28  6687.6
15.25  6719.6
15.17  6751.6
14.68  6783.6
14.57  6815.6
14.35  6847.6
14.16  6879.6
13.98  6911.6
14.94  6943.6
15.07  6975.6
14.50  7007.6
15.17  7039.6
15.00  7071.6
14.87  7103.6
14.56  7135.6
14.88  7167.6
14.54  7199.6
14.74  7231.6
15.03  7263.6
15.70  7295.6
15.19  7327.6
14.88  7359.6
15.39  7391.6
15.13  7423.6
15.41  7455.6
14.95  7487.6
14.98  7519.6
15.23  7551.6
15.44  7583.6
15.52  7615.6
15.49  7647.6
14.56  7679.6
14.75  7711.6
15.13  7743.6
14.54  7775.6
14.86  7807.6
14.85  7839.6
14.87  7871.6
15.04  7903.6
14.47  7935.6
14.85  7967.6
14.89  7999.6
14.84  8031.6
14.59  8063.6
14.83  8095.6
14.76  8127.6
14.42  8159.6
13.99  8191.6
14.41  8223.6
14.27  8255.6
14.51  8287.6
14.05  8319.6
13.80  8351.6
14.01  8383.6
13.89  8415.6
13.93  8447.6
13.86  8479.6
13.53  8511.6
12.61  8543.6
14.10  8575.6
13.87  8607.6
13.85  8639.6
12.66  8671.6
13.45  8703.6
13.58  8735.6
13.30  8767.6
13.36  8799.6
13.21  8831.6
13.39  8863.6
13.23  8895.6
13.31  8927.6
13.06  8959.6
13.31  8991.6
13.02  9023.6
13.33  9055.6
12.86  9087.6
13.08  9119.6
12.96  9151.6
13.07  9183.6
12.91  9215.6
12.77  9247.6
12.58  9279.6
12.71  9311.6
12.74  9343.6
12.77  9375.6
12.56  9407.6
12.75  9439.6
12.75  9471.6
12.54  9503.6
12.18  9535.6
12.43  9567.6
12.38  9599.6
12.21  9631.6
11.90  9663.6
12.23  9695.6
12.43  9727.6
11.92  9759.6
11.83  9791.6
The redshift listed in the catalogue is 0.00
